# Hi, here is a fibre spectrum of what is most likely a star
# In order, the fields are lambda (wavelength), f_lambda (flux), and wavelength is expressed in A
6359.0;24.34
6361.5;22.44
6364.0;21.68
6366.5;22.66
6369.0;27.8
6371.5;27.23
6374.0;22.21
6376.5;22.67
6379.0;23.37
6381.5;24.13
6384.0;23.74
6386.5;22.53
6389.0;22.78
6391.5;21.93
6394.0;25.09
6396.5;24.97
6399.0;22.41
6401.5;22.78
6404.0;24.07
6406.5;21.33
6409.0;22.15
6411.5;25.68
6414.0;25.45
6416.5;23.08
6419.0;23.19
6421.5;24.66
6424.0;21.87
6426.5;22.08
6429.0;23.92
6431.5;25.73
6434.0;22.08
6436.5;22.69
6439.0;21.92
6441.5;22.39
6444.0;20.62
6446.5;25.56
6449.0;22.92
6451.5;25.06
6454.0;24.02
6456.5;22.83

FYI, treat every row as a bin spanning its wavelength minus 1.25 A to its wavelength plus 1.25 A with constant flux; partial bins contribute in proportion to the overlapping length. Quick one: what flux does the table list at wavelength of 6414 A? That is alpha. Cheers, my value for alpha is 25.45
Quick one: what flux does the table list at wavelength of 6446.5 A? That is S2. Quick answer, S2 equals 25.56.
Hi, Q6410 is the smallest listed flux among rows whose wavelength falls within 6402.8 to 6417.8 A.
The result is 21.33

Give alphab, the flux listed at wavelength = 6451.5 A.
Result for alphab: 25.06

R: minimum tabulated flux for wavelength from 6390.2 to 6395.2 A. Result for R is 21.93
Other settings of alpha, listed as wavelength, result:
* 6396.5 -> 24.97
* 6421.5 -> 24.66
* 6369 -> 27.8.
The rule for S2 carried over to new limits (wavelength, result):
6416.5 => 23.08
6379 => 23.37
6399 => 22.41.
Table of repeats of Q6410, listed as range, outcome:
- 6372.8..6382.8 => 22.21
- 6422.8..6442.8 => 21.87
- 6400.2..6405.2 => 22.78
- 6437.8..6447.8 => 20.62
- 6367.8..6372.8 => 27.23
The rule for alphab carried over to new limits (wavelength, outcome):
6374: 22.21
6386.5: 22.53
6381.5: 24.13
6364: 21.68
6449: 22.92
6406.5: 21.33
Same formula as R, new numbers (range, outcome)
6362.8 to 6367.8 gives 21.68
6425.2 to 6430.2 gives 22.08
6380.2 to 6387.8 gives 22.53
